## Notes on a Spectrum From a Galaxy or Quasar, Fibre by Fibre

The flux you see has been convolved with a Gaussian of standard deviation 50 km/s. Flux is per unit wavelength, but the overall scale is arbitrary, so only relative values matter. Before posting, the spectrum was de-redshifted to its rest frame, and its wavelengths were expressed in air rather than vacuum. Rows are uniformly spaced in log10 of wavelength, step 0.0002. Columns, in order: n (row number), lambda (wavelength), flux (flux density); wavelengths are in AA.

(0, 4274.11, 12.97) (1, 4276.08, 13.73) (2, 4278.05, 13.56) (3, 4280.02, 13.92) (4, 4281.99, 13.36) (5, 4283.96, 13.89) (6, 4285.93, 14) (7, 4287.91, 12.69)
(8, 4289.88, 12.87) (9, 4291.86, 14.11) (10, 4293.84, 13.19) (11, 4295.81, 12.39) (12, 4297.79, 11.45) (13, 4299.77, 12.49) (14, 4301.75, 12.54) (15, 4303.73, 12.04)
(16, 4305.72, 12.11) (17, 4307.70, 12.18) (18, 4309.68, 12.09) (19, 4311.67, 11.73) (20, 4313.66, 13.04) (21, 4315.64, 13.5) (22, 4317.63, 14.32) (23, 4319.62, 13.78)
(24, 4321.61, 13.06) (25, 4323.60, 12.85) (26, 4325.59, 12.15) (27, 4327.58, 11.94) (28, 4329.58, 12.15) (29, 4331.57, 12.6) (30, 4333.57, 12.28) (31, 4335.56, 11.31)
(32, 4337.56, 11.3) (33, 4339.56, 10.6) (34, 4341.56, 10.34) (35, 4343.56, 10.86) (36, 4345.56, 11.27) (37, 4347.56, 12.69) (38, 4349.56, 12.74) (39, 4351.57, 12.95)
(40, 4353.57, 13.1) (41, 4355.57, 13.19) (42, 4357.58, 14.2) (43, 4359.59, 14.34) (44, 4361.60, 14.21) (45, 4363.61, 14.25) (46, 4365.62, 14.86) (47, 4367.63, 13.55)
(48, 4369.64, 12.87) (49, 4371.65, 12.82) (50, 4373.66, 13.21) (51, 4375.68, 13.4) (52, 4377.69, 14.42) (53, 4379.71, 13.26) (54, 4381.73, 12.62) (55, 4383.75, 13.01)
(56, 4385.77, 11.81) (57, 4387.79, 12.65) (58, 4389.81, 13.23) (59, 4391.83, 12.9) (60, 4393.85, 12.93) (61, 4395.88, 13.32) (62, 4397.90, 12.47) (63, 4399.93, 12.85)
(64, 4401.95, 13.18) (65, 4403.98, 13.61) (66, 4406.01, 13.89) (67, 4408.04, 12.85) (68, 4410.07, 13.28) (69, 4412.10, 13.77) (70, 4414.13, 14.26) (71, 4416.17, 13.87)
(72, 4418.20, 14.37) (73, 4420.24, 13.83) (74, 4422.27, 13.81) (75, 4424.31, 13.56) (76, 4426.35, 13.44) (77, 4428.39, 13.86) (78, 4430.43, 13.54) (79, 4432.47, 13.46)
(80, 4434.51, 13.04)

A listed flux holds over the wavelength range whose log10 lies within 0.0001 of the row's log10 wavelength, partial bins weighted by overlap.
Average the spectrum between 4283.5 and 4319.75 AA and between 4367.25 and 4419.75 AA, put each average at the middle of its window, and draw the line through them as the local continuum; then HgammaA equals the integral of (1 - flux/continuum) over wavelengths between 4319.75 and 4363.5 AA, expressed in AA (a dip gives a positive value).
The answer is 1.9 AA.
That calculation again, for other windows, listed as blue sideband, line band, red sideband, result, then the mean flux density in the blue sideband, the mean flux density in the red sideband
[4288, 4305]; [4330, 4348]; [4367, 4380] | 2.2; 12.6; 13.4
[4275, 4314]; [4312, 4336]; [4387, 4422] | 0.5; 12.9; 13.4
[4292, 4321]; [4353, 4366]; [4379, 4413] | -1.1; 12.7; 13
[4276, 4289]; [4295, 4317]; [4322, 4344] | 0.6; 13.6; 11.7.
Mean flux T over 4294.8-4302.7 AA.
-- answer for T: 12.2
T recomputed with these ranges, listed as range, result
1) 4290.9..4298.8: 12.8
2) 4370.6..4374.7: 13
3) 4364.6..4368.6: 14.2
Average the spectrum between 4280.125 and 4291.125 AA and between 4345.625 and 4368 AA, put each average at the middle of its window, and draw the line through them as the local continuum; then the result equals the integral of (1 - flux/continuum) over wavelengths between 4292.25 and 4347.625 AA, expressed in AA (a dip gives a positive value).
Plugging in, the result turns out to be 5.13 AA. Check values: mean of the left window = 13.4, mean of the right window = 13.5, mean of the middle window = 12.2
